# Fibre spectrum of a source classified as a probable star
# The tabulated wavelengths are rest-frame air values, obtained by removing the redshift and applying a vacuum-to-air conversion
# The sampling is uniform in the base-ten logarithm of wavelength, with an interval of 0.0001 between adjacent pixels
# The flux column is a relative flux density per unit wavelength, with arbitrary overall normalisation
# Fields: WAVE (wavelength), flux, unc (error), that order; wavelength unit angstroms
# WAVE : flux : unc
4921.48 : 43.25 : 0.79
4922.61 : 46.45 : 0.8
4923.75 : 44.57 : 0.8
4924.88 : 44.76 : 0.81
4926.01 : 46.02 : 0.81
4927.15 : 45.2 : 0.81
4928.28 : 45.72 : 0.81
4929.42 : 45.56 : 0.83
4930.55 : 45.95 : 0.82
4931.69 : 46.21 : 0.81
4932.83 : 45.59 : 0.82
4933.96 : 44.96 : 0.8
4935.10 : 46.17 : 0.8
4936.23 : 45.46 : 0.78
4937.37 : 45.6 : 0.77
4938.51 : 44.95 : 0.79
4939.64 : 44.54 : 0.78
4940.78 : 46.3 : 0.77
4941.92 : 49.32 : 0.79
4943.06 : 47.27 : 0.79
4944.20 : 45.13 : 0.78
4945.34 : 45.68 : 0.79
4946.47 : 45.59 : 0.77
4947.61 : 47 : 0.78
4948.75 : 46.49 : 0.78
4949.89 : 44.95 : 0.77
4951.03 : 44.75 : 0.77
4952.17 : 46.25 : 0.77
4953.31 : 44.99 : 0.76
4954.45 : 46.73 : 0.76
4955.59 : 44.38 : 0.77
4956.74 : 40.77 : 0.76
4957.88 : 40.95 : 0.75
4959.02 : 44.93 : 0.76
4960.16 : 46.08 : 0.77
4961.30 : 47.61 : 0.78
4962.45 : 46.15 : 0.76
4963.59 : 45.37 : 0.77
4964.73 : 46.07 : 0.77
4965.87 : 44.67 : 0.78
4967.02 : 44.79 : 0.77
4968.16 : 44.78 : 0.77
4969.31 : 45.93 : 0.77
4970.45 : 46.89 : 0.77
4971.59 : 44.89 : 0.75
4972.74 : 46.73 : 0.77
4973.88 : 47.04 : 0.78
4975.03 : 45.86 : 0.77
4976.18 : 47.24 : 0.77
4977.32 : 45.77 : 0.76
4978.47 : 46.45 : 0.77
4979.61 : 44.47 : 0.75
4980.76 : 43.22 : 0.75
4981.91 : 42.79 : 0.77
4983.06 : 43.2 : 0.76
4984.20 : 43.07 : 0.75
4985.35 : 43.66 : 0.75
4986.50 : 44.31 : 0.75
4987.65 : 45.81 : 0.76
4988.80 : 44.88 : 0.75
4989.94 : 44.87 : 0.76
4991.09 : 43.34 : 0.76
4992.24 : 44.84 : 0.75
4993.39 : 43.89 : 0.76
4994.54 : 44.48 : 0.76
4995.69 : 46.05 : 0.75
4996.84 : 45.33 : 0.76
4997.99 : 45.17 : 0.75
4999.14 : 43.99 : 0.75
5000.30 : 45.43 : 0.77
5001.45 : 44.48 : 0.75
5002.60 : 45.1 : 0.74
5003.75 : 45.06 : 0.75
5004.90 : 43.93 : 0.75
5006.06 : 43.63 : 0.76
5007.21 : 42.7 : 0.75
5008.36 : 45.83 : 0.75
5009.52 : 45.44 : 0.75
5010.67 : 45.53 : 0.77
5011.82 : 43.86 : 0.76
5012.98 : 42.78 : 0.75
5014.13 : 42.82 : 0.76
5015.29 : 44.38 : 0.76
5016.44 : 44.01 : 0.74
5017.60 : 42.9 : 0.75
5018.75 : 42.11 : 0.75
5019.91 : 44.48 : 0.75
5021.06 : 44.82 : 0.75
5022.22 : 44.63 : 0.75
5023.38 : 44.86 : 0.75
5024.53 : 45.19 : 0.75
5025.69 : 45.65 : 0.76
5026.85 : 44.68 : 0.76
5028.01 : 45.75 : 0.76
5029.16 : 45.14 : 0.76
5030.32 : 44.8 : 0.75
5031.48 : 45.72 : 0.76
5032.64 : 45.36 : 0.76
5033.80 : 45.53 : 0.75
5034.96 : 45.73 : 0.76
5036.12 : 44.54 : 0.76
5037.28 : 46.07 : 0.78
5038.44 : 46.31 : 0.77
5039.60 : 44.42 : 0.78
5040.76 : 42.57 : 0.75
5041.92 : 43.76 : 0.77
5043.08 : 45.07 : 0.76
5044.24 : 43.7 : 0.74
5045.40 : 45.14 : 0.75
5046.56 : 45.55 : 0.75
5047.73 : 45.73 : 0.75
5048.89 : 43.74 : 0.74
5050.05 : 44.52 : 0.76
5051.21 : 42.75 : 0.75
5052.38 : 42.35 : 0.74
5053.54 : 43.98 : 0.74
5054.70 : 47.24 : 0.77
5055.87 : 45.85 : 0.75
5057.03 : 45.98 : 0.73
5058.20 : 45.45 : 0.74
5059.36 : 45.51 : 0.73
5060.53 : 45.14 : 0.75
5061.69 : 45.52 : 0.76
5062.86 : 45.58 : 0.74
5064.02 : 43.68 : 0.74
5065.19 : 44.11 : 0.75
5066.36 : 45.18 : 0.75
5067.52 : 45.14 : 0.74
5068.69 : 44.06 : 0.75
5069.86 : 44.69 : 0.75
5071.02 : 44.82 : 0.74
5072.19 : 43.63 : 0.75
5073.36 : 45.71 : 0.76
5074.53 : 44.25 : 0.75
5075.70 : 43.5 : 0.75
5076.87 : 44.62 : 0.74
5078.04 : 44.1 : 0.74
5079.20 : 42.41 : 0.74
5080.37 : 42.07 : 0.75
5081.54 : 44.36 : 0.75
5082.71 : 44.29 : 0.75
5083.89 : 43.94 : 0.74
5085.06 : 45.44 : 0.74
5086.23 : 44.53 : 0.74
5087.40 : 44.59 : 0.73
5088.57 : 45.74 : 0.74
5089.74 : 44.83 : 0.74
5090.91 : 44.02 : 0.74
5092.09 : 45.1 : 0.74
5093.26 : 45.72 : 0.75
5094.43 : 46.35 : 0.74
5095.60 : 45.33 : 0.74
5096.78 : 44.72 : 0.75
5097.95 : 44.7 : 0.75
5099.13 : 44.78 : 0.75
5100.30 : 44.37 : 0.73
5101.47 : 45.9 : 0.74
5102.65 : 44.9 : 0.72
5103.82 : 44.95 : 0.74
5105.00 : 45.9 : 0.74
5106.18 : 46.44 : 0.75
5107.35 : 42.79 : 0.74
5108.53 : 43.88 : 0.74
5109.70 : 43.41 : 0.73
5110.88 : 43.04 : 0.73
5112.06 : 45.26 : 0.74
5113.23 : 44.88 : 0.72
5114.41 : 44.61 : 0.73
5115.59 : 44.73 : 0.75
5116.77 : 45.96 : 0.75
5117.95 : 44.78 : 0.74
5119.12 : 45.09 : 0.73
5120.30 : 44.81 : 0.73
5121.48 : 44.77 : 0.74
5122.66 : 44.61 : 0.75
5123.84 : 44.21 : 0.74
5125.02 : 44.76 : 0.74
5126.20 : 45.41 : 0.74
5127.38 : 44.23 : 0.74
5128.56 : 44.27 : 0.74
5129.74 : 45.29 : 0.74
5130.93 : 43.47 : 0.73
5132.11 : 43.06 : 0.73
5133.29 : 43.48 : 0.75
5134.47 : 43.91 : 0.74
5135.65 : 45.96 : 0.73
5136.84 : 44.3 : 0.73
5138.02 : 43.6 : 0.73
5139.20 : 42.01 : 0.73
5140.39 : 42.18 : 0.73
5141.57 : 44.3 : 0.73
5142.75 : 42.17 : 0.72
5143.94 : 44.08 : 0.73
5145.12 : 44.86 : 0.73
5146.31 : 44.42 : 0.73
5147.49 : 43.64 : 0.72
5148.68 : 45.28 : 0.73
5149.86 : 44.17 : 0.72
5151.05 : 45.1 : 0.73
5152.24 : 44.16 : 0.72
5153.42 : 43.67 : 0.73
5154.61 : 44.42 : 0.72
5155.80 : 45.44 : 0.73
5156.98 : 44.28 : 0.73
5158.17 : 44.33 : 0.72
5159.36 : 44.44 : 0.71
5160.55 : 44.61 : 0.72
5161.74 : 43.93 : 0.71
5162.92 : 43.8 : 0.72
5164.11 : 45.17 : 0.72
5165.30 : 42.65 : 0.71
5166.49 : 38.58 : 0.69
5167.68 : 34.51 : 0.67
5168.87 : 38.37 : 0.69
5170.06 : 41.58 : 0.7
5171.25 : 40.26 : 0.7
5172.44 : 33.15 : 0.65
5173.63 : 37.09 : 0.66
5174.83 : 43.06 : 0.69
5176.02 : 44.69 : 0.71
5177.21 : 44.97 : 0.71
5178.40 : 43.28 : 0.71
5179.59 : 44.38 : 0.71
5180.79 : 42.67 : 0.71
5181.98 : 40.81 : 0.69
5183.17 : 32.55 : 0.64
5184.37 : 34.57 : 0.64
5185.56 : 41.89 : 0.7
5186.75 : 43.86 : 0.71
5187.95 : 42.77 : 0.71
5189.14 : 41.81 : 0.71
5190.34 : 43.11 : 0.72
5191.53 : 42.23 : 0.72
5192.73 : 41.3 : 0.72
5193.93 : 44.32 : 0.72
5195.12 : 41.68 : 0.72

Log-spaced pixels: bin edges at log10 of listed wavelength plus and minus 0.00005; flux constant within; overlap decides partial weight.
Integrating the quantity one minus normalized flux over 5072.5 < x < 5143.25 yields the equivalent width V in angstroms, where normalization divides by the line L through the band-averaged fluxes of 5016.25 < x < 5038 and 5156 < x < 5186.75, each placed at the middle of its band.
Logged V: -2.6 angstroms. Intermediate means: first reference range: 44.9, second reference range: 41.3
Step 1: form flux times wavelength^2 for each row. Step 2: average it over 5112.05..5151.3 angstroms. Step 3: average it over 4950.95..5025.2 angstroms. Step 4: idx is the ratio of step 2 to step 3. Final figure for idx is 1.05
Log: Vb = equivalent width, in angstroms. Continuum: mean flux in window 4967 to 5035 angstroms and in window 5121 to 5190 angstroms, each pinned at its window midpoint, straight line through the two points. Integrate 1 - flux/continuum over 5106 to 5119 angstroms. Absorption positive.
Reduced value -0.34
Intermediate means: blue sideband 44.8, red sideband 42.8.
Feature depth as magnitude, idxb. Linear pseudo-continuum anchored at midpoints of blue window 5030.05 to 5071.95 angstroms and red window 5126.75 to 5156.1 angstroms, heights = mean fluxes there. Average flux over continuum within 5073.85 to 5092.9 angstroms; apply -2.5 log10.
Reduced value 0.008 mag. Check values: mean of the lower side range 44.9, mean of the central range 44.3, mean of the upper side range 44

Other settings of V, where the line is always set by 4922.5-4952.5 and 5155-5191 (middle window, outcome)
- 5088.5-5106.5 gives -1.0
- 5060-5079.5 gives -0.5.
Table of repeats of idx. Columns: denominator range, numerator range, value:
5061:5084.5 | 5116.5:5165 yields 1.03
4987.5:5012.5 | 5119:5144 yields 1.04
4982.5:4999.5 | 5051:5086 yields 1.03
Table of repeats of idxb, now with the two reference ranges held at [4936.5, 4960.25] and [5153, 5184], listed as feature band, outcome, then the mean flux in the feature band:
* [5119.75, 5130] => -0.06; 44.7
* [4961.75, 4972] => -0.01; 45.5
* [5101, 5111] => -0.05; 44.6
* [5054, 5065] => -0.05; 45.5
